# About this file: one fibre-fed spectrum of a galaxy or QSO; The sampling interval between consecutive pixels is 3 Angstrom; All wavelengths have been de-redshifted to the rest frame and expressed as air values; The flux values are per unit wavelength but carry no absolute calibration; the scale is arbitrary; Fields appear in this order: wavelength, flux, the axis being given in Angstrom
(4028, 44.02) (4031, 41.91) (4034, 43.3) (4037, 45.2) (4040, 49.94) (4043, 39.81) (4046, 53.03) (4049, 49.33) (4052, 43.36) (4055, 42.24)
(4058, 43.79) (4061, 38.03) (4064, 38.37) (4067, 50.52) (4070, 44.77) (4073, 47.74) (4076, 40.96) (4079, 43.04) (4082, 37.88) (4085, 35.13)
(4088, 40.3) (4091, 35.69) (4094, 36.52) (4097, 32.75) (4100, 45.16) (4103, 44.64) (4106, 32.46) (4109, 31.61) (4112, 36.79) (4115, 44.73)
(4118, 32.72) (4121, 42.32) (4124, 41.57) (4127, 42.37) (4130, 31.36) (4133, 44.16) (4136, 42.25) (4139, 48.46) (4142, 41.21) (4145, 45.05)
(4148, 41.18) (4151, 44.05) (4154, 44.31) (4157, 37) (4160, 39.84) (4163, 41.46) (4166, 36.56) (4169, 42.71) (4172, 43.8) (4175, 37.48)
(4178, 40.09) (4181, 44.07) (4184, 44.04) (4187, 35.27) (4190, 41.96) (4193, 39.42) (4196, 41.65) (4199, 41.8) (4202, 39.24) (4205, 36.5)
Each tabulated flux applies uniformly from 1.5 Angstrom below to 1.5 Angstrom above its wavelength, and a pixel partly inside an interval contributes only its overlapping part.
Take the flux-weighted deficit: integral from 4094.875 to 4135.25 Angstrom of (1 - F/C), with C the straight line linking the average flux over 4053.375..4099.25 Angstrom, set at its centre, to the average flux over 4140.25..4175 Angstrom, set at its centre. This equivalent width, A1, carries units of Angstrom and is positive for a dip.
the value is 2.3 Angstrom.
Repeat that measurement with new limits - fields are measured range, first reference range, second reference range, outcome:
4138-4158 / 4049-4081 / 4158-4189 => -0.90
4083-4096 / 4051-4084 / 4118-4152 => 1.71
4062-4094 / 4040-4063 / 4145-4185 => 1.91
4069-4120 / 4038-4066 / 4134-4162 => 5.40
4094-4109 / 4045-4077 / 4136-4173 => 1.98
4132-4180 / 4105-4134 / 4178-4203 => -2.90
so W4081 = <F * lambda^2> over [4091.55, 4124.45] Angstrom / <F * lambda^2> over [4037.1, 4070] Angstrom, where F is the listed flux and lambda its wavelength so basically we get 0.9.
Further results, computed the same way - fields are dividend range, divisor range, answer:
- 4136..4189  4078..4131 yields 1.12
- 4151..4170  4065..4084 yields 0.97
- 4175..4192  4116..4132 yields 1.09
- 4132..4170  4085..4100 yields 1.17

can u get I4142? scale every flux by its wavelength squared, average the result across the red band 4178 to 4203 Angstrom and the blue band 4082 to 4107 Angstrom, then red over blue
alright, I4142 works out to 1.13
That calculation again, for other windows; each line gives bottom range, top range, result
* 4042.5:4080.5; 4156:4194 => 0.96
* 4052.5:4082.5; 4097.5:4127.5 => 0.93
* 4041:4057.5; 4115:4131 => 0.88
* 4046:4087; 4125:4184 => 1.01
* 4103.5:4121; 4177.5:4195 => 1.15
